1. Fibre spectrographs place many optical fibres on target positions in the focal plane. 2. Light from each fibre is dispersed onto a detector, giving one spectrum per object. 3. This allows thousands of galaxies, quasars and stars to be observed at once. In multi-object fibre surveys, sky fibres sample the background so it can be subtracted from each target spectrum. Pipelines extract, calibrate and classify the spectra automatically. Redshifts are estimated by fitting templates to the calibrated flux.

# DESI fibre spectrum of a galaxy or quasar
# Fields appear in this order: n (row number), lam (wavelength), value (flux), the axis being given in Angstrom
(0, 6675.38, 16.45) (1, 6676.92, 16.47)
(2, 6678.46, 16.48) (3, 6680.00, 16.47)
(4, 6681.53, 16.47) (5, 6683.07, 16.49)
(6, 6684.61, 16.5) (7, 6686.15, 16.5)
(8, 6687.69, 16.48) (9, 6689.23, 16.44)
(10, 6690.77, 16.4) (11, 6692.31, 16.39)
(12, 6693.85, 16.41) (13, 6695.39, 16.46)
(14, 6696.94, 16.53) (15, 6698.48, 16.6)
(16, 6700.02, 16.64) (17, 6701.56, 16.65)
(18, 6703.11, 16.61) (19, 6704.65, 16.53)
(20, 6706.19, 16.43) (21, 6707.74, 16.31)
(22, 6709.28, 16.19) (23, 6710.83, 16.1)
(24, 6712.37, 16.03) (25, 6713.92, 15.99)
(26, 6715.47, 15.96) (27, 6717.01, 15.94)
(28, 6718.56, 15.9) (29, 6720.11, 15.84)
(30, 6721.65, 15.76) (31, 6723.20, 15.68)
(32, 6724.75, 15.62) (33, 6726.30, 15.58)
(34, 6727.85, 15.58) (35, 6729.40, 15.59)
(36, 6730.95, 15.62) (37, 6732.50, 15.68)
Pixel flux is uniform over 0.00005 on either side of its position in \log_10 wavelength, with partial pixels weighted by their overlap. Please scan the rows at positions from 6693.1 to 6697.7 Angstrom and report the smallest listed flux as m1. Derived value 16.41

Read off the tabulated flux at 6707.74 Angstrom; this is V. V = 16.31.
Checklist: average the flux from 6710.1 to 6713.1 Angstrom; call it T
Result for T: 16.1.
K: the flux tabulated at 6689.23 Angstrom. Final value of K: 16.44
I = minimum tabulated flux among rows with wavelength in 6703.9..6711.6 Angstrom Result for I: 16.1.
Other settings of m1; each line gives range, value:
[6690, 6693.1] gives 16.39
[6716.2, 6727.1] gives 15.58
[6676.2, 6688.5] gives 16.47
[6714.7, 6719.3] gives 15.9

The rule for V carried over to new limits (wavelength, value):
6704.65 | 16.53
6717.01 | 15.94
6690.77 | 16.4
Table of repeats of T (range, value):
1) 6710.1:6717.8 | 16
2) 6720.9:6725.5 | 15.7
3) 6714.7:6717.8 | 16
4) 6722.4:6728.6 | 15.6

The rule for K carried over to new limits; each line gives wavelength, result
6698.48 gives 16.6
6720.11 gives 15.84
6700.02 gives 16.64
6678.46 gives 16.48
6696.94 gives 16.53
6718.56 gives 15.9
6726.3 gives 15.58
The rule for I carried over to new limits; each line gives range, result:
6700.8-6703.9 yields 16.61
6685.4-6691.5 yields 16.4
